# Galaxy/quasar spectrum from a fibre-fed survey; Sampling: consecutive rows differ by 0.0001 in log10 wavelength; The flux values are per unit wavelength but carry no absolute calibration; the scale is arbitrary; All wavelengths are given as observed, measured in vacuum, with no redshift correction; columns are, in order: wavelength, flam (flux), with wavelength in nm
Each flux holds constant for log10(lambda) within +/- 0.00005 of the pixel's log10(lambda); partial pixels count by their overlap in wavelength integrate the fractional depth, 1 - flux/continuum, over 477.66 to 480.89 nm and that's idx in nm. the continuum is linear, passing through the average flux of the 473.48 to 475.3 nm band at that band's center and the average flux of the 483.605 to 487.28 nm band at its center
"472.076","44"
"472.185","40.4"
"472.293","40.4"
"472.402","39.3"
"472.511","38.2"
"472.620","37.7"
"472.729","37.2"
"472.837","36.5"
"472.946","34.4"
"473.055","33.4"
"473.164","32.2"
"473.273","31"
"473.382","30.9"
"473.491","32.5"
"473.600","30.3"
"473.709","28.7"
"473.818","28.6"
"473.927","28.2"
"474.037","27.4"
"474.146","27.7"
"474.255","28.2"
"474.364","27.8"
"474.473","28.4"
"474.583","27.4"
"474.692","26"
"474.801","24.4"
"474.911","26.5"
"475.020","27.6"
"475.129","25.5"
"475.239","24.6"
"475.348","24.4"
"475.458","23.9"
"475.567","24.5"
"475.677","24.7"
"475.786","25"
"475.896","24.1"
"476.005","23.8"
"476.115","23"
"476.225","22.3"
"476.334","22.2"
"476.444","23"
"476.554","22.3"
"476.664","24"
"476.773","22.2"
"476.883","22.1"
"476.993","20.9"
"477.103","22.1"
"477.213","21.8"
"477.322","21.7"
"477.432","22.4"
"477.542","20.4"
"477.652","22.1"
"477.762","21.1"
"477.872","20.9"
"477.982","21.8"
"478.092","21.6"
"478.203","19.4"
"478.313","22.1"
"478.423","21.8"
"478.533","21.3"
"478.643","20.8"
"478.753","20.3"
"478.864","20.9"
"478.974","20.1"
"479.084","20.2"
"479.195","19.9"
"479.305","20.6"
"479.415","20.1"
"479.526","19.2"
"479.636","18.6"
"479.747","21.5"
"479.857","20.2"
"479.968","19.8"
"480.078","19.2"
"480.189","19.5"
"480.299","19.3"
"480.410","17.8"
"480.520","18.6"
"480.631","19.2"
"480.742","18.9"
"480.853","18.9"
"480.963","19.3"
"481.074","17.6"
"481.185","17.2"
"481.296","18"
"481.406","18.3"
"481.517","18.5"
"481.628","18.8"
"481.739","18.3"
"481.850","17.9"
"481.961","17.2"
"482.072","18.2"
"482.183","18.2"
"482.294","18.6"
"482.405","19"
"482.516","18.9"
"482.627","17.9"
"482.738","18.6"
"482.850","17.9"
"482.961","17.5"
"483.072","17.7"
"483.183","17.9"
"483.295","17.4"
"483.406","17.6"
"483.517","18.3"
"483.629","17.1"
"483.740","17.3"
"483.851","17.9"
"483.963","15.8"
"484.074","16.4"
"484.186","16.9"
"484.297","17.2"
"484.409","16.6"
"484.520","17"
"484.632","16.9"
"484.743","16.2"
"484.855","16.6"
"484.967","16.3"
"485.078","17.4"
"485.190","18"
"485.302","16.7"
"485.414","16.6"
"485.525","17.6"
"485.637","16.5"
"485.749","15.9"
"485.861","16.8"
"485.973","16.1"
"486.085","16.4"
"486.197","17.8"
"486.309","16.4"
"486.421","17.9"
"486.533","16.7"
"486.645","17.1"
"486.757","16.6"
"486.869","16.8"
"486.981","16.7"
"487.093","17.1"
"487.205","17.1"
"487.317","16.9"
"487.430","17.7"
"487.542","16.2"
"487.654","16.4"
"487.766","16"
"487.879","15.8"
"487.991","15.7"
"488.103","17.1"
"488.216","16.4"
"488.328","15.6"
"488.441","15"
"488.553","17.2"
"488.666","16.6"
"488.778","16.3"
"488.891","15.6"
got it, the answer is 0.37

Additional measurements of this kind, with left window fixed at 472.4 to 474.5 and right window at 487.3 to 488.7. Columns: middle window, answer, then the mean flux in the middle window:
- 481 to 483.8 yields 0.535 nm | 18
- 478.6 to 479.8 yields 0.256 nm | 20.2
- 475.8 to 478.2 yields 0.502 nm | 22.2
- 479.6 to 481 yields 0.298 nm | 19.3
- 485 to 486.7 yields 0.154 nm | 16.9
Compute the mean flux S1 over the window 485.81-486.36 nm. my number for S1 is 16.7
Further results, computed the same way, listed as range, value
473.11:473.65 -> 31.4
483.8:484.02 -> 16.8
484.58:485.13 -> 16.7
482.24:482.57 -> 18.8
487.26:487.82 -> 16.7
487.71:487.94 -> 15.9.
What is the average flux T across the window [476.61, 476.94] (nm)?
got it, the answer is 22.8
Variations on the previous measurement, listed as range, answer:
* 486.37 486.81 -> 17.1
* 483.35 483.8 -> 17.6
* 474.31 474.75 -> 27.4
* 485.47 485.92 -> 16.7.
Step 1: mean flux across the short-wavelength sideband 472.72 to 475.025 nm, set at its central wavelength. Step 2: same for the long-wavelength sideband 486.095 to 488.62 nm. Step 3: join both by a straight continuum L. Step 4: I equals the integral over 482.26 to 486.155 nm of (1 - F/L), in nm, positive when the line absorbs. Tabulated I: 0.481 nm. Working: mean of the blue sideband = 29.7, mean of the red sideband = 16.6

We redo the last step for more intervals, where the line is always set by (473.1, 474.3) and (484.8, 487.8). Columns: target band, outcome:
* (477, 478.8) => 0.286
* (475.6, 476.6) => 0.140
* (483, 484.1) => 0.127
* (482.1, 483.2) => 0.124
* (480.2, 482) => 0.303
